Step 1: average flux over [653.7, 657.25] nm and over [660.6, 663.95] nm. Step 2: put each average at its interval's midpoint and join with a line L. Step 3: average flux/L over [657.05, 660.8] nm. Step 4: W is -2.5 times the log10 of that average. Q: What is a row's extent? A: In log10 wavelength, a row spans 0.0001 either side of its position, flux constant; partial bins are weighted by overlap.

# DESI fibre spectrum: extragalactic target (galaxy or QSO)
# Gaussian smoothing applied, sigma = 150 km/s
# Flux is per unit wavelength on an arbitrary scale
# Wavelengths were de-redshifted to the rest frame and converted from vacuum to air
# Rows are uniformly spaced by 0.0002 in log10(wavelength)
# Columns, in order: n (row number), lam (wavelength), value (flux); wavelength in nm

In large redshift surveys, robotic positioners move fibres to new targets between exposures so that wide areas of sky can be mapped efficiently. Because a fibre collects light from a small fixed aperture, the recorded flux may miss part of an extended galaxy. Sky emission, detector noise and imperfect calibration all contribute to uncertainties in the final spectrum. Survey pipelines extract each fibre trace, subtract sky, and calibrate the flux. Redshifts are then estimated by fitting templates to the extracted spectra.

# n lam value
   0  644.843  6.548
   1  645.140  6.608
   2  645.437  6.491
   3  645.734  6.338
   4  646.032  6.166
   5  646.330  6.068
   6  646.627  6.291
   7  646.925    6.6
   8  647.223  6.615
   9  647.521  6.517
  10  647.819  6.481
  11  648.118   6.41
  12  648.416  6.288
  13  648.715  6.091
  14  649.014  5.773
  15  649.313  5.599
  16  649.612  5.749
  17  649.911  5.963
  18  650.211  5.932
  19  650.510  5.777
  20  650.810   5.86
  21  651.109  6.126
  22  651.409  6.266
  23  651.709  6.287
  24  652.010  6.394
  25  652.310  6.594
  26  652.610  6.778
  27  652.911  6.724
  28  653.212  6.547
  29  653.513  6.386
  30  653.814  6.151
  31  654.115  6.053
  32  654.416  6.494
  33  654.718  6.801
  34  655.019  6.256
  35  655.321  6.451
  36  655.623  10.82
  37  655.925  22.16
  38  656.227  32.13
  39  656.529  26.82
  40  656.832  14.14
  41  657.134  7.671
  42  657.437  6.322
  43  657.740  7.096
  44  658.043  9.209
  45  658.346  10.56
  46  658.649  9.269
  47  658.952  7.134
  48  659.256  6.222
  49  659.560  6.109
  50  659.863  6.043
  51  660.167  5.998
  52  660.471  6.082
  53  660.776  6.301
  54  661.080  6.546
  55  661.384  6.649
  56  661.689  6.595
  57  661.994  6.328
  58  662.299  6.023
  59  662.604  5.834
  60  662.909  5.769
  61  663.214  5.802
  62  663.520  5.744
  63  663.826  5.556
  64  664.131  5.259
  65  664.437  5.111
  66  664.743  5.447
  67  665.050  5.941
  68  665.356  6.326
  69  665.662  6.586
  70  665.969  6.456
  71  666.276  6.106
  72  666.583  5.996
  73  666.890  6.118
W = 0.280 mag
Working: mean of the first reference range 12.8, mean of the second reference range 6.11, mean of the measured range 7.25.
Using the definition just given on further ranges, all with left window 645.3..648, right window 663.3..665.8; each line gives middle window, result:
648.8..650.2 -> 0.09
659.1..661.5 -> -0.06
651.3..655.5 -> -0.06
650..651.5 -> 0.05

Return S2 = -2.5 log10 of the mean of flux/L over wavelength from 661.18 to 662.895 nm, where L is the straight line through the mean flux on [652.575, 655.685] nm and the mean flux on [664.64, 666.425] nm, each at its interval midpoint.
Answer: 0.02 mag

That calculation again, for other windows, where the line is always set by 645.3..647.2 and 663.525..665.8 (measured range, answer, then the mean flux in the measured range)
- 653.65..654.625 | -0.032 mag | 6.27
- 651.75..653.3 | -0.076 mag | 6.58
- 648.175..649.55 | 0.054 mag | 5.96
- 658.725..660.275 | -0.096 mag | 6.46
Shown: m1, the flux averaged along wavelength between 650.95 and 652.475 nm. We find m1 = 6.34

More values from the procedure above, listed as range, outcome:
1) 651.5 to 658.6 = 10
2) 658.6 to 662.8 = 6.43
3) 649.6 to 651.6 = 5.98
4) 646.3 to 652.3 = 6.17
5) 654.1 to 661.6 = 9.85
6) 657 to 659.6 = 7.8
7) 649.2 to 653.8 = 6.2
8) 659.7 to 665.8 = 6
